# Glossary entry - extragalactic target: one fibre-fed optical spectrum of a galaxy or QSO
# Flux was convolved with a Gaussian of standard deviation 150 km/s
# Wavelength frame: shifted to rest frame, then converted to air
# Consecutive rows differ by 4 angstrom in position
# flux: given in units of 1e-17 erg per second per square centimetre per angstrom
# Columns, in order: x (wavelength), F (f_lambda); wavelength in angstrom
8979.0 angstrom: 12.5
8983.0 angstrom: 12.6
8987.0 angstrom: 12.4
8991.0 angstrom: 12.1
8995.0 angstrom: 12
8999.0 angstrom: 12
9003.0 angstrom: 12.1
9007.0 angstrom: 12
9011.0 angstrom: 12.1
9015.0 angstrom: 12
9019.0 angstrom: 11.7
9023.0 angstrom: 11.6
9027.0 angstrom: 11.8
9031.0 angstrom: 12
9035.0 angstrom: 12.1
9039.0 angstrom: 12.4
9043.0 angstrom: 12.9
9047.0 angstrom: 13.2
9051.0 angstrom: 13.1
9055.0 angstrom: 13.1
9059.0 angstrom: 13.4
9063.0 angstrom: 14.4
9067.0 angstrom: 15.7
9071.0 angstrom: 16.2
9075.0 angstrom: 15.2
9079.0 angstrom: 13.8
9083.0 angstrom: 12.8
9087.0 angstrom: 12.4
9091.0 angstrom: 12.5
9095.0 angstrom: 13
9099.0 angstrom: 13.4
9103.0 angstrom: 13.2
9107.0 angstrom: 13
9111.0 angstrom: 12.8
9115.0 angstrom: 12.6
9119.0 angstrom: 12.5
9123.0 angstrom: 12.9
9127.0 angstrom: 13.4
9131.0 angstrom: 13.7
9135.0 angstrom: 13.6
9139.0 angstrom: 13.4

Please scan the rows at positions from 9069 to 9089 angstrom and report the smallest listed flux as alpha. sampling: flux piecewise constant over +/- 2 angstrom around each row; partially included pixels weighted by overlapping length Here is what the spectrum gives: 12.4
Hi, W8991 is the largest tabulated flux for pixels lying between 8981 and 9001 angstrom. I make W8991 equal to 12.6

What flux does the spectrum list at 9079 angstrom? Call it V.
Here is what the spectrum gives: 13.8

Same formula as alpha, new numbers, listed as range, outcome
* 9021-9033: 11.6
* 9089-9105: 12.5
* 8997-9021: 11.7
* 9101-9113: 12.8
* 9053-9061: 13.1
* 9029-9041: 12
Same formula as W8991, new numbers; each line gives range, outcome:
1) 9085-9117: 13.4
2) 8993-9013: 12.1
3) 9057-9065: 14.4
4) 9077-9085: 13.8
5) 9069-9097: 16.2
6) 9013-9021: 12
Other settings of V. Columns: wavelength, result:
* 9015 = 12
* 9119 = 12.5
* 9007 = 12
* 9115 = 12.6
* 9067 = 15.7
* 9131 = 13.7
